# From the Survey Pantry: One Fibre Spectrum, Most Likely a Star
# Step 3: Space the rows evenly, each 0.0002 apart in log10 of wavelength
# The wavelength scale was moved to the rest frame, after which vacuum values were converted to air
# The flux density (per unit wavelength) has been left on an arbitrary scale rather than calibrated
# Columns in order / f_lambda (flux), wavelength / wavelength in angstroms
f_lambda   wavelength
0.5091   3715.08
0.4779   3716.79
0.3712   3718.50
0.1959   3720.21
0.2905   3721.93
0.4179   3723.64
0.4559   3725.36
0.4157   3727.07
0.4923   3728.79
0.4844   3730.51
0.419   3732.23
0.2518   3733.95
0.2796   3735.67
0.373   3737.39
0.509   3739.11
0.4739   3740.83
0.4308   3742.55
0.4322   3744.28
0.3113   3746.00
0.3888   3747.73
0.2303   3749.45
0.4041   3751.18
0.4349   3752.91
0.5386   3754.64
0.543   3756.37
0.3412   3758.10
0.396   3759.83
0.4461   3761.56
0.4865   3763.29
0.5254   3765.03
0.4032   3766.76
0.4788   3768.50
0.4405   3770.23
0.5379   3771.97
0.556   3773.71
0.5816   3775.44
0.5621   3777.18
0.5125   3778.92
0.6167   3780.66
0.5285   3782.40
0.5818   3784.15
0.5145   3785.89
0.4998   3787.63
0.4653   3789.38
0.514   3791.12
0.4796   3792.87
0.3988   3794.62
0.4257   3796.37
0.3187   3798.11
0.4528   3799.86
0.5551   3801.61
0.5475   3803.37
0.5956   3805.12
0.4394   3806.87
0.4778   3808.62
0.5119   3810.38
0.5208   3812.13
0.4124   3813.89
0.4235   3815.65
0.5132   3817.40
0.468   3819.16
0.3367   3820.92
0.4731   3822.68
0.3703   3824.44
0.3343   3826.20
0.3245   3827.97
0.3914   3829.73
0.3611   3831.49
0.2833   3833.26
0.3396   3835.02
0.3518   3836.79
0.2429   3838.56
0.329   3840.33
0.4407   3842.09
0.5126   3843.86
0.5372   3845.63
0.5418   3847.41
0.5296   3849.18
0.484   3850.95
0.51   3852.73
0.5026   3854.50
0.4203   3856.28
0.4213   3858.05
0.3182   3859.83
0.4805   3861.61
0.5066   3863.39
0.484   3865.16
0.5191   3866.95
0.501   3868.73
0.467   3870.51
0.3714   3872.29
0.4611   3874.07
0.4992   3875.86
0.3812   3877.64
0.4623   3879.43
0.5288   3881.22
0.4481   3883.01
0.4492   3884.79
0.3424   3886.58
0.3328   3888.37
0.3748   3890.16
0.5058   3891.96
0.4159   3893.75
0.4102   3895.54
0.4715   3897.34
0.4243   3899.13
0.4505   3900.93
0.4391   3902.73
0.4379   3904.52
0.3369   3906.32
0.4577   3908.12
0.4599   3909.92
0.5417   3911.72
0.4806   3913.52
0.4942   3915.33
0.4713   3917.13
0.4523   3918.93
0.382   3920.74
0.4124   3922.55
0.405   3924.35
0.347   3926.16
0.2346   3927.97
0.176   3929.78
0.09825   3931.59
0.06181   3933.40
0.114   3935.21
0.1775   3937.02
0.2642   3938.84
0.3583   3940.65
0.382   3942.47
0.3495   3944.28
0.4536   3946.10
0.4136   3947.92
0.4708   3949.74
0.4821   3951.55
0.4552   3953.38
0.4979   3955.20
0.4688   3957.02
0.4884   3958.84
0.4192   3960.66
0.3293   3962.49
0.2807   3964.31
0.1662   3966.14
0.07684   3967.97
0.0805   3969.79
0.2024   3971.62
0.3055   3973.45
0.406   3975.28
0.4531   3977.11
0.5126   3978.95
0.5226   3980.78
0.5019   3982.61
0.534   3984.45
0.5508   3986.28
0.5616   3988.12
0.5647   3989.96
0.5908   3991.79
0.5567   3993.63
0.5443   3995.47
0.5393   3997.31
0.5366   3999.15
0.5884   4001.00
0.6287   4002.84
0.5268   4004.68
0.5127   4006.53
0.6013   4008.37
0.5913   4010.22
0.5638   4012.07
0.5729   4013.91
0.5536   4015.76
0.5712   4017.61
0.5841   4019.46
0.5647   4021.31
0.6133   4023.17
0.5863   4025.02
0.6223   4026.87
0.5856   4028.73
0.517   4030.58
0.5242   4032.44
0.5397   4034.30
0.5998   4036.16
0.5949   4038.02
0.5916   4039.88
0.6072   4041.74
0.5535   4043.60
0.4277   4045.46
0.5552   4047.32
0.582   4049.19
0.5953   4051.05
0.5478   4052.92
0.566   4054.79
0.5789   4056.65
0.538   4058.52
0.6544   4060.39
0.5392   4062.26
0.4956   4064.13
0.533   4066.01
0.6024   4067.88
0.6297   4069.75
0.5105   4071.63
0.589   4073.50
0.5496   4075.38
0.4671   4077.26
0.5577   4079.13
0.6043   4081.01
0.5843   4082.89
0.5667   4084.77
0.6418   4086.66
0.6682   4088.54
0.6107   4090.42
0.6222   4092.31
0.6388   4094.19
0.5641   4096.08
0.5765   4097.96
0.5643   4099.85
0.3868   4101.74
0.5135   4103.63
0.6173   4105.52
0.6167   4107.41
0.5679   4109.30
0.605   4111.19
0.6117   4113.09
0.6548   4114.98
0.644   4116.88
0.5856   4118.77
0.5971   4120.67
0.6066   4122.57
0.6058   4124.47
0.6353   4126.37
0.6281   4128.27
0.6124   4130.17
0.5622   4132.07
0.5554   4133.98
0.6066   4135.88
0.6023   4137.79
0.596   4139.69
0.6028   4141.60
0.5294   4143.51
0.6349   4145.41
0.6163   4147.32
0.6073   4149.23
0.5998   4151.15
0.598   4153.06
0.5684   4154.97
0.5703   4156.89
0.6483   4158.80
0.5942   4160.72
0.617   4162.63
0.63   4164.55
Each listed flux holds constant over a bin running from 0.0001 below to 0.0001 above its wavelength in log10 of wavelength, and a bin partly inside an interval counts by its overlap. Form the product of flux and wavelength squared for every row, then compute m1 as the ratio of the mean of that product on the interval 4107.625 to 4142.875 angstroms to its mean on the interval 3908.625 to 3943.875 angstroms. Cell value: 2.0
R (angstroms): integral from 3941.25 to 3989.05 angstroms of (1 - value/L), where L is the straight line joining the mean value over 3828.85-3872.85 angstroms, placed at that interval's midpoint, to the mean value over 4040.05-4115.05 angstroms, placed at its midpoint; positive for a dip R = 10.0 angstroms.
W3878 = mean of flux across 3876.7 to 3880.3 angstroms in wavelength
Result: 0.423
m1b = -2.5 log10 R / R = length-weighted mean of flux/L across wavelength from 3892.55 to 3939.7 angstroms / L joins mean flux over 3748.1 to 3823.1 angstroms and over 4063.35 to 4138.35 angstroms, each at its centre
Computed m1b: 0.39 mag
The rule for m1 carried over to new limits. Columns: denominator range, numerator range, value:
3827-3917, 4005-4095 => 1.44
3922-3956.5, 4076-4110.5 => 1.91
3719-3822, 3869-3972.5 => 0.90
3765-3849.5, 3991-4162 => 1.45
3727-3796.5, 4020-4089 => 1.45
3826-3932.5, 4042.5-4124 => 1.52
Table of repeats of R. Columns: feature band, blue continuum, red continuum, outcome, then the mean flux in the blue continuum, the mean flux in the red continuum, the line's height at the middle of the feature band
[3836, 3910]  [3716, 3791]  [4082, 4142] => 7.9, 0.445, 0.595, 0.495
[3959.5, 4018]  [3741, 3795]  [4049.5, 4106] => 8.2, 0.471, 0.57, 0.542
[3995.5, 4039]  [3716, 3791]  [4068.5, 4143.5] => -1.4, 0.445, 0.588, 0.552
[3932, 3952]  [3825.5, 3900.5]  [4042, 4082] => 7.1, 0.429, 0.557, 0.48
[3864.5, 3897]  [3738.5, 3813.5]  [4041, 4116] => 4.2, 0.474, 0.572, 0.508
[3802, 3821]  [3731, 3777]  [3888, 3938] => -3.4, 0.434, 0.37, 0.411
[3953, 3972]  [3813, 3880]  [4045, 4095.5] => 7.1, 0.429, 0.574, 0.504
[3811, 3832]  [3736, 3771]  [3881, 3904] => 0.7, 0.427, 0.428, 0.427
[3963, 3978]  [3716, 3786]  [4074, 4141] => 8.0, 0.442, 0.589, 0.533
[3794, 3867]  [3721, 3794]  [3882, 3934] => -2.4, 0.453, 0.392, 0.424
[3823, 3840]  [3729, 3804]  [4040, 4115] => 5.1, 0.458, 0.572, 0.481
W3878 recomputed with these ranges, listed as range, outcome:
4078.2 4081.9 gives 0.581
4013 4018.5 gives 0.566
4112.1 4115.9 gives 0.633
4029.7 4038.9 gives 0.555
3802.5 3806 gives 0.572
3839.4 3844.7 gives 0.426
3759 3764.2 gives 0.444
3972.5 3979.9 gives 0.419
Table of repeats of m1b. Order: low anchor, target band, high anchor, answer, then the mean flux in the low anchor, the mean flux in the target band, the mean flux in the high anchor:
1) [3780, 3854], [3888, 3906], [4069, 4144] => 0.15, 0.451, 0.426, 0.587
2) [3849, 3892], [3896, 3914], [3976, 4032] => 0.07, 0.45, 0.448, 0.558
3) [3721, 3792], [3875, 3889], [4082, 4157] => 0.16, 0.453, 0.432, 0.595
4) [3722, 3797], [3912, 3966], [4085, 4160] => 0.41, 0.454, 0.359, 0.596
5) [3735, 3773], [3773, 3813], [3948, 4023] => -0.16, 0.429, 0.507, 0.475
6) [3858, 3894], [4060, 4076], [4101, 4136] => -0.01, 0.442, 0.564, 0.591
